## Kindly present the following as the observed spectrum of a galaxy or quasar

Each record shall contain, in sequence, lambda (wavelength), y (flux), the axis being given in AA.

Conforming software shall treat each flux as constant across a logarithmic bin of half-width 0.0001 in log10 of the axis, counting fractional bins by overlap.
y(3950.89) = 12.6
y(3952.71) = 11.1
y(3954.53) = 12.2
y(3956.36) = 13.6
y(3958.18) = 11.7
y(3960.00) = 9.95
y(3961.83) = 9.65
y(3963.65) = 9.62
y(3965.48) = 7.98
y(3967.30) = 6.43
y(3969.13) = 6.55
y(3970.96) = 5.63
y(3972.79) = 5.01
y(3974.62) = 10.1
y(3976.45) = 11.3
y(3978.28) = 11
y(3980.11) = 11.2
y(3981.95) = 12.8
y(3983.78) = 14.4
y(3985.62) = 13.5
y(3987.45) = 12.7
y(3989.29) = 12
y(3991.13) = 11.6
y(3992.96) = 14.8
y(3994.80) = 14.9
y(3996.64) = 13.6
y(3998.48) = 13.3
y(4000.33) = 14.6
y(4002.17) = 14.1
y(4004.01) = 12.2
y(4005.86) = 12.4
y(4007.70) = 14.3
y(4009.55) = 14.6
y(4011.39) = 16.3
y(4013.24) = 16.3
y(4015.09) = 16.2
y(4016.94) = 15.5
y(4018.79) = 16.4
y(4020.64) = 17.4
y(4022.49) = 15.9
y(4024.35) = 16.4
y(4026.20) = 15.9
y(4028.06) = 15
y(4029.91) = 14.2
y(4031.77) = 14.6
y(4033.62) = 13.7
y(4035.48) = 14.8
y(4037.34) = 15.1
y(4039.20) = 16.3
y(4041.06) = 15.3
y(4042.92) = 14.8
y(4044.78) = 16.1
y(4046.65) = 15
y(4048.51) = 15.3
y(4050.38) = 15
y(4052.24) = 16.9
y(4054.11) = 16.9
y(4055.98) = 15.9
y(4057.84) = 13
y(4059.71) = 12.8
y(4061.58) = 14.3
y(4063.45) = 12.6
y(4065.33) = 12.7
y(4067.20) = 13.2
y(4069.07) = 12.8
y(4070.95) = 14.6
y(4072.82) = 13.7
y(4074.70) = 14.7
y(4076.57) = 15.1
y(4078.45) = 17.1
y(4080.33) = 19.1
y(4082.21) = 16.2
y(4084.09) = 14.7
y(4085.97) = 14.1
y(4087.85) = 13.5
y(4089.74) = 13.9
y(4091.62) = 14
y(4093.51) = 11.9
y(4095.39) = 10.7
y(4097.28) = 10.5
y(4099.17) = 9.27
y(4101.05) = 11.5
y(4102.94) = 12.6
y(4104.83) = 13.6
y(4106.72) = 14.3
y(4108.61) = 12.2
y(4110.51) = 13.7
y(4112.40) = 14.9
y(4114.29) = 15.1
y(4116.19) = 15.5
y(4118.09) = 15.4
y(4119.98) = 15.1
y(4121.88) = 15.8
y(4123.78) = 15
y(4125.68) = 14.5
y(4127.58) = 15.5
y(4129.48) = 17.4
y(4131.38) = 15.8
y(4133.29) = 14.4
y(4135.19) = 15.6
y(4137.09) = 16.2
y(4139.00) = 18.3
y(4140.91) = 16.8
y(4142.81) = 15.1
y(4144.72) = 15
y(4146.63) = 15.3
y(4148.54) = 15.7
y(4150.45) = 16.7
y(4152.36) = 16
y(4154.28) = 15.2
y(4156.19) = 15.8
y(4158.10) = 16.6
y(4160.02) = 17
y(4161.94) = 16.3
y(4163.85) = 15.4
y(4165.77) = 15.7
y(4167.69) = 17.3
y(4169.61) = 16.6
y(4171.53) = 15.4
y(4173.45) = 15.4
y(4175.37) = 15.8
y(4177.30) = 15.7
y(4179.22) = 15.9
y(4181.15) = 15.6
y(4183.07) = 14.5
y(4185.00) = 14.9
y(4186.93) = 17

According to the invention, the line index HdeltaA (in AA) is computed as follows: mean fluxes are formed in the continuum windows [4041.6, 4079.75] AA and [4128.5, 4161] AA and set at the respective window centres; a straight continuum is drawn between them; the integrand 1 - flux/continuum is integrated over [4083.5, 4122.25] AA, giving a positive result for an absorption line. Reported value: 4.98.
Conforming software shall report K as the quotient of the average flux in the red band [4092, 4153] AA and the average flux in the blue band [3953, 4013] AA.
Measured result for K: 1.24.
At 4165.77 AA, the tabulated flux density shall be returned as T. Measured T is 15.7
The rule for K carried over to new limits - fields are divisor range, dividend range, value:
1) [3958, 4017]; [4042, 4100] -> 1.19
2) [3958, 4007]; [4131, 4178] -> 1.42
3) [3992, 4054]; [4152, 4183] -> 1.06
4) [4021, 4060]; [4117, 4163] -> 1.04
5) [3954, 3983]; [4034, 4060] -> 1.58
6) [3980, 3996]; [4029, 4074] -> 1.10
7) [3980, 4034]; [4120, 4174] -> 1.10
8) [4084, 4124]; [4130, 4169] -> 1.19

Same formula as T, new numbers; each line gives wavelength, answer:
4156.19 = 15.8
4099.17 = 9.27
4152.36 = 16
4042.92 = 14.8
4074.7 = 14.7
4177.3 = 15.7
